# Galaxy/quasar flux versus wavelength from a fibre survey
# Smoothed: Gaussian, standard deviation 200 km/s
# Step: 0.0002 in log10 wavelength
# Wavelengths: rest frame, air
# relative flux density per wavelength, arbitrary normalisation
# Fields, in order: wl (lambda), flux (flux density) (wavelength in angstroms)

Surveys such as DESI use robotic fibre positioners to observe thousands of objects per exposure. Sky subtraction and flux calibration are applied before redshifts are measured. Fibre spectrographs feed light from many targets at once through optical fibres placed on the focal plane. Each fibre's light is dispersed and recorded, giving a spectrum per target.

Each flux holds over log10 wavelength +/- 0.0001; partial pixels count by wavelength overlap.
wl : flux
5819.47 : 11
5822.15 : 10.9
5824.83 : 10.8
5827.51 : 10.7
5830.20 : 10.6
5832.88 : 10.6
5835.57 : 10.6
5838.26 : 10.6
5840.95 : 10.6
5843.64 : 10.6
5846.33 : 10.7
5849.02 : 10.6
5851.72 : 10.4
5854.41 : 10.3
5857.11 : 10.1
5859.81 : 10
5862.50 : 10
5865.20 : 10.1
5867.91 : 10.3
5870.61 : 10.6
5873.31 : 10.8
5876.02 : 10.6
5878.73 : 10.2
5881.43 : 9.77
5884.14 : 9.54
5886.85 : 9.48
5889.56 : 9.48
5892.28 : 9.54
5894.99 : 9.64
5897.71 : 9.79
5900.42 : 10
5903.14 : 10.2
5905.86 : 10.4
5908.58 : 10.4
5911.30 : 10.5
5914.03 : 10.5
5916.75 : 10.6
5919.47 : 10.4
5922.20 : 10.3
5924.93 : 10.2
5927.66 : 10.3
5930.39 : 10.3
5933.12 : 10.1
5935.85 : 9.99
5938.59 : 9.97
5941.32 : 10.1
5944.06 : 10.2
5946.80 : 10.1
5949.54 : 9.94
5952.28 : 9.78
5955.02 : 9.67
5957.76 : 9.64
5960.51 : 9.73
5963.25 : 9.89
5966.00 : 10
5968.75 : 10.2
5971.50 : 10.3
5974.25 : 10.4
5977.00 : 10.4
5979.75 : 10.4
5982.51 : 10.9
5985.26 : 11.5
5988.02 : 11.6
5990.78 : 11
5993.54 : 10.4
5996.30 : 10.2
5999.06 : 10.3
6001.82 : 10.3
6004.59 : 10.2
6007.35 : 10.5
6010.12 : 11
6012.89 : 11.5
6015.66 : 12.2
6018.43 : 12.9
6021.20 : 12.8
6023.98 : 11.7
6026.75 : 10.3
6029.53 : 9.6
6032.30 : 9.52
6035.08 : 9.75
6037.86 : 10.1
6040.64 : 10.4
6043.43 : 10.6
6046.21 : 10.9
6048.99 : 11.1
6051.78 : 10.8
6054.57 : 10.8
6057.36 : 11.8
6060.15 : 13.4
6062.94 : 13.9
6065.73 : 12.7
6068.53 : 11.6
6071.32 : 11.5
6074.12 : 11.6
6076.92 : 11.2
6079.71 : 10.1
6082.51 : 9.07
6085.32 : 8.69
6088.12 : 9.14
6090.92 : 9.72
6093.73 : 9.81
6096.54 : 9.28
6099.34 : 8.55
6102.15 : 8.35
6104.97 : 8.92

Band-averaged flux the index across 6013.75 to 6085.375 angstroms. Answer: 11.2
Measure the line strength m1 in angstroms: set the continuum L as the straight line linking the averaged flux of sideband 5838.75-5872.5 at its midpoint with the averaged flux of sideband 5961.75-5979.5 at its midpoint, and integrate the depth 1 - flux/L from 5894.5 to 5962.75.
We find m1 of 1.0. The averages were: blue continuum 10.4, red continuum 10.2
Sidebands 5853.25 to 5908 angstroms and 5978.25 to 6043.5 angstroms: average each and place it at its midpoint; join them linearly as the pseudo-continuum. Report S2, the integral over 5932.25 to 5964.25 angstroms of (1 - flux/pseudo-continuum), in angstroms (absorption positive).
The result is 1.61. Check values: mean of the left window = 10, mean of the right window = 10.8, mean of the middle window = 9.92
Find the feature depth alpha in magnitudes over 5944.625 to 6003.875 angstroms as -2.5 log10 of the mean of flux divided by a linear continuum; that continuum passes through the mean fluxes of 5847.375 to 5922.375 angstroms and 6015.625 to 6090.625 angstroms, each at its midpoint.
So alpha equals 0.03 mag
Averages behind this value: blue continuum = 10.2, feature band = 10.3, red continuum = 11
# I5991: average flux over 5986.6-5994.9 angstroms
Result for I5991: 11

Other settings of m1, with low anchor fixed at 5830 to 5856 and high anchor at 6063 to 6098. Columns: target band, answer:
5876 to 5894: 1.38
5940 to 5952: 0.54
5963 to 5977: 0.43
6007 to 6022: -1.93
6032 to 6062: -1.21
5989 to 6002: 0.04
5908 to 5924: 0.14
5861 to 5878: 0.26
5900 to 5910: 0.25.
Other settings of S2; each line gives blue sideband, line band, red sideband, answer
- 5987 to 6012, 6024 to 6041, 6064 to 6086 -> 1.09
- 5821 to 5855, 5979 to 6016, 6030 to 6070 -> 0.79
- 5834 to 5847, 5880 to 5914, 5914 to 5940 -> 1.50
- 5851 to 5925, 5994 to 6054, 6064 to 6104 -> -3.95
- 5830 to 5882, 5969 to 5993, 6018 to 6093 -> -0.10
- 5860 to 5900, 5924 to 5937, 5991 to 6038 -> 0.15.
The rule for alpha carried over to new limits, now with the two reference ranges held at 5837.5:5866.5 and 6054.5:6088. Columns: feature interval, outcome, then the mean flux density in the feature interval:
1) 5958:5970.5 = 0.095 mag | 9.93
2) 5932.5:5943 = 0.072 mag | 10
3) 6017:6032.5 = -0.016 mag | 11.3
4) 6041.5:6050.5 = 0.035 mag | 10.8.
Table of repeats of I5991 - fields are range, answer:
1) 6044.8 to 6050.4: 11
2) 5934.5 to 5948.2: 10.1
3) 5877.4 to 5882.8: 10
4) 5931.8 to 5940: 10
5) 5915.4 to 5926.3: 10.4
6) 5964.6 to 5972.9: 10.2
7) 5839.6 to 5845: 10.6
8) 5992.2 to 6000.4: 10.3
